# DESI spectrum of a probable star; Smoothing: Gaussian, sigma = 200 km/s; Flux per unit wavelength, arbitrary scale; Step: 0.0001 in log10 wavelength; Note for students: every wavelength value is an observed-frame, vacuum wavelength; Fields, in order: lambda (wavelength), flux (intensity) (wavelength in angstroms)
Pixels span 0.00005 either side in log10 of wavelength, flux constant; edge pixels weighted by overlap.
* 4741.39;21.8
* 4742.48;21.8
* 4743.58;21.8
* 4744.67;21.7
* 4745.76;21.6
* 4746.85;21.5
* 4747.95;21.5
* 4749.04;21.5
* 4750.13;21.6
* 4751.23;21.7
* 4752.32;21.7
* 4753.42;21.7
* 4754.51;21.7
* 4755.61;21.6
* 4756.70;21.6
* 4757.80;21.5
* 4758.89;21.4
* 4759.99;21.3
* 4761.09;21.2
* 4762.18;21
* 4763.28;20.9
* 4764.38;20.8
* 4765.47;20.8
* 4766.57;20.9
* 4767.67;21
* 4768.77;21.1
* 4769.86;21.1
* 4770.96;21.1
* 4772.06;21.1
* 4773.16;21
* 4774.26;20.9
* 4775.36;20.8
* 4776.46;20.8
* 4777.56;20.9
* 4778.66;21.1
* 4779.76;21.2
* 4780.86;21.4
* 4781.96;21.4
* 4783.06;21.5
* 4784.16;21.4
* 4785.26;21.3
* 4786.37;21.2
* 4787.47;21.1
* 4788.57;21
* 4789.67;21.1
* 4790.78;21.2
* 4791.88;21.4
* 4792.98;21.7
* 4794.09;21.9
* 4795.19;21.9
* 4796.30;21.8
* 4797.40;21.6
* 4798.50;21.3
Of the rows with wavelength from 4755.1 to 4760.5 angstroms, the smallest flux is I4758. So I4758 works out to 21.3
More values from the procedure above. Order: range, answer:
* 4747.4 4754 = 21.5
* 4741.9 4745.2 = 21.7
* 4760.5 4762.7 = 21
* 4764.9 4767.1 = 20.8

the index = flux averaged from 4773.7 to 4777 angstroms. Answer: 20.8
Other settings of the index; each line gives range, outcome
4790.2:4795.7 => 21.6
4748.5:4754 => 21.6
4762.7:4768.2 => 20.9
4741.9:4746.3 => 21.7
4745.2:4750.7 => 21.5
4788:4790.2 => 21.1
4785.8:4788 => 21.1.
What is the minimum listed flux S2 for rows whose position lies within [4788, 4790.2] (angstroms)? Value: 21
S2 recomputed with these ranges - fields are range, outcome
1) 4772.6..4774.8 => 20.9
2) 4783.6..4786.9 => 21.2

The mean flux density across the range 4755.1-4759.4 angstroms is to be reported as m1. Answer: 21.6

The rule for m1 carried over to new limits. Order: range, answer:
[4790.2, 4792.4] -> 21.3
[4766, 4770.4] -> 21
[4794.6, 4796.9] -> 21.9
